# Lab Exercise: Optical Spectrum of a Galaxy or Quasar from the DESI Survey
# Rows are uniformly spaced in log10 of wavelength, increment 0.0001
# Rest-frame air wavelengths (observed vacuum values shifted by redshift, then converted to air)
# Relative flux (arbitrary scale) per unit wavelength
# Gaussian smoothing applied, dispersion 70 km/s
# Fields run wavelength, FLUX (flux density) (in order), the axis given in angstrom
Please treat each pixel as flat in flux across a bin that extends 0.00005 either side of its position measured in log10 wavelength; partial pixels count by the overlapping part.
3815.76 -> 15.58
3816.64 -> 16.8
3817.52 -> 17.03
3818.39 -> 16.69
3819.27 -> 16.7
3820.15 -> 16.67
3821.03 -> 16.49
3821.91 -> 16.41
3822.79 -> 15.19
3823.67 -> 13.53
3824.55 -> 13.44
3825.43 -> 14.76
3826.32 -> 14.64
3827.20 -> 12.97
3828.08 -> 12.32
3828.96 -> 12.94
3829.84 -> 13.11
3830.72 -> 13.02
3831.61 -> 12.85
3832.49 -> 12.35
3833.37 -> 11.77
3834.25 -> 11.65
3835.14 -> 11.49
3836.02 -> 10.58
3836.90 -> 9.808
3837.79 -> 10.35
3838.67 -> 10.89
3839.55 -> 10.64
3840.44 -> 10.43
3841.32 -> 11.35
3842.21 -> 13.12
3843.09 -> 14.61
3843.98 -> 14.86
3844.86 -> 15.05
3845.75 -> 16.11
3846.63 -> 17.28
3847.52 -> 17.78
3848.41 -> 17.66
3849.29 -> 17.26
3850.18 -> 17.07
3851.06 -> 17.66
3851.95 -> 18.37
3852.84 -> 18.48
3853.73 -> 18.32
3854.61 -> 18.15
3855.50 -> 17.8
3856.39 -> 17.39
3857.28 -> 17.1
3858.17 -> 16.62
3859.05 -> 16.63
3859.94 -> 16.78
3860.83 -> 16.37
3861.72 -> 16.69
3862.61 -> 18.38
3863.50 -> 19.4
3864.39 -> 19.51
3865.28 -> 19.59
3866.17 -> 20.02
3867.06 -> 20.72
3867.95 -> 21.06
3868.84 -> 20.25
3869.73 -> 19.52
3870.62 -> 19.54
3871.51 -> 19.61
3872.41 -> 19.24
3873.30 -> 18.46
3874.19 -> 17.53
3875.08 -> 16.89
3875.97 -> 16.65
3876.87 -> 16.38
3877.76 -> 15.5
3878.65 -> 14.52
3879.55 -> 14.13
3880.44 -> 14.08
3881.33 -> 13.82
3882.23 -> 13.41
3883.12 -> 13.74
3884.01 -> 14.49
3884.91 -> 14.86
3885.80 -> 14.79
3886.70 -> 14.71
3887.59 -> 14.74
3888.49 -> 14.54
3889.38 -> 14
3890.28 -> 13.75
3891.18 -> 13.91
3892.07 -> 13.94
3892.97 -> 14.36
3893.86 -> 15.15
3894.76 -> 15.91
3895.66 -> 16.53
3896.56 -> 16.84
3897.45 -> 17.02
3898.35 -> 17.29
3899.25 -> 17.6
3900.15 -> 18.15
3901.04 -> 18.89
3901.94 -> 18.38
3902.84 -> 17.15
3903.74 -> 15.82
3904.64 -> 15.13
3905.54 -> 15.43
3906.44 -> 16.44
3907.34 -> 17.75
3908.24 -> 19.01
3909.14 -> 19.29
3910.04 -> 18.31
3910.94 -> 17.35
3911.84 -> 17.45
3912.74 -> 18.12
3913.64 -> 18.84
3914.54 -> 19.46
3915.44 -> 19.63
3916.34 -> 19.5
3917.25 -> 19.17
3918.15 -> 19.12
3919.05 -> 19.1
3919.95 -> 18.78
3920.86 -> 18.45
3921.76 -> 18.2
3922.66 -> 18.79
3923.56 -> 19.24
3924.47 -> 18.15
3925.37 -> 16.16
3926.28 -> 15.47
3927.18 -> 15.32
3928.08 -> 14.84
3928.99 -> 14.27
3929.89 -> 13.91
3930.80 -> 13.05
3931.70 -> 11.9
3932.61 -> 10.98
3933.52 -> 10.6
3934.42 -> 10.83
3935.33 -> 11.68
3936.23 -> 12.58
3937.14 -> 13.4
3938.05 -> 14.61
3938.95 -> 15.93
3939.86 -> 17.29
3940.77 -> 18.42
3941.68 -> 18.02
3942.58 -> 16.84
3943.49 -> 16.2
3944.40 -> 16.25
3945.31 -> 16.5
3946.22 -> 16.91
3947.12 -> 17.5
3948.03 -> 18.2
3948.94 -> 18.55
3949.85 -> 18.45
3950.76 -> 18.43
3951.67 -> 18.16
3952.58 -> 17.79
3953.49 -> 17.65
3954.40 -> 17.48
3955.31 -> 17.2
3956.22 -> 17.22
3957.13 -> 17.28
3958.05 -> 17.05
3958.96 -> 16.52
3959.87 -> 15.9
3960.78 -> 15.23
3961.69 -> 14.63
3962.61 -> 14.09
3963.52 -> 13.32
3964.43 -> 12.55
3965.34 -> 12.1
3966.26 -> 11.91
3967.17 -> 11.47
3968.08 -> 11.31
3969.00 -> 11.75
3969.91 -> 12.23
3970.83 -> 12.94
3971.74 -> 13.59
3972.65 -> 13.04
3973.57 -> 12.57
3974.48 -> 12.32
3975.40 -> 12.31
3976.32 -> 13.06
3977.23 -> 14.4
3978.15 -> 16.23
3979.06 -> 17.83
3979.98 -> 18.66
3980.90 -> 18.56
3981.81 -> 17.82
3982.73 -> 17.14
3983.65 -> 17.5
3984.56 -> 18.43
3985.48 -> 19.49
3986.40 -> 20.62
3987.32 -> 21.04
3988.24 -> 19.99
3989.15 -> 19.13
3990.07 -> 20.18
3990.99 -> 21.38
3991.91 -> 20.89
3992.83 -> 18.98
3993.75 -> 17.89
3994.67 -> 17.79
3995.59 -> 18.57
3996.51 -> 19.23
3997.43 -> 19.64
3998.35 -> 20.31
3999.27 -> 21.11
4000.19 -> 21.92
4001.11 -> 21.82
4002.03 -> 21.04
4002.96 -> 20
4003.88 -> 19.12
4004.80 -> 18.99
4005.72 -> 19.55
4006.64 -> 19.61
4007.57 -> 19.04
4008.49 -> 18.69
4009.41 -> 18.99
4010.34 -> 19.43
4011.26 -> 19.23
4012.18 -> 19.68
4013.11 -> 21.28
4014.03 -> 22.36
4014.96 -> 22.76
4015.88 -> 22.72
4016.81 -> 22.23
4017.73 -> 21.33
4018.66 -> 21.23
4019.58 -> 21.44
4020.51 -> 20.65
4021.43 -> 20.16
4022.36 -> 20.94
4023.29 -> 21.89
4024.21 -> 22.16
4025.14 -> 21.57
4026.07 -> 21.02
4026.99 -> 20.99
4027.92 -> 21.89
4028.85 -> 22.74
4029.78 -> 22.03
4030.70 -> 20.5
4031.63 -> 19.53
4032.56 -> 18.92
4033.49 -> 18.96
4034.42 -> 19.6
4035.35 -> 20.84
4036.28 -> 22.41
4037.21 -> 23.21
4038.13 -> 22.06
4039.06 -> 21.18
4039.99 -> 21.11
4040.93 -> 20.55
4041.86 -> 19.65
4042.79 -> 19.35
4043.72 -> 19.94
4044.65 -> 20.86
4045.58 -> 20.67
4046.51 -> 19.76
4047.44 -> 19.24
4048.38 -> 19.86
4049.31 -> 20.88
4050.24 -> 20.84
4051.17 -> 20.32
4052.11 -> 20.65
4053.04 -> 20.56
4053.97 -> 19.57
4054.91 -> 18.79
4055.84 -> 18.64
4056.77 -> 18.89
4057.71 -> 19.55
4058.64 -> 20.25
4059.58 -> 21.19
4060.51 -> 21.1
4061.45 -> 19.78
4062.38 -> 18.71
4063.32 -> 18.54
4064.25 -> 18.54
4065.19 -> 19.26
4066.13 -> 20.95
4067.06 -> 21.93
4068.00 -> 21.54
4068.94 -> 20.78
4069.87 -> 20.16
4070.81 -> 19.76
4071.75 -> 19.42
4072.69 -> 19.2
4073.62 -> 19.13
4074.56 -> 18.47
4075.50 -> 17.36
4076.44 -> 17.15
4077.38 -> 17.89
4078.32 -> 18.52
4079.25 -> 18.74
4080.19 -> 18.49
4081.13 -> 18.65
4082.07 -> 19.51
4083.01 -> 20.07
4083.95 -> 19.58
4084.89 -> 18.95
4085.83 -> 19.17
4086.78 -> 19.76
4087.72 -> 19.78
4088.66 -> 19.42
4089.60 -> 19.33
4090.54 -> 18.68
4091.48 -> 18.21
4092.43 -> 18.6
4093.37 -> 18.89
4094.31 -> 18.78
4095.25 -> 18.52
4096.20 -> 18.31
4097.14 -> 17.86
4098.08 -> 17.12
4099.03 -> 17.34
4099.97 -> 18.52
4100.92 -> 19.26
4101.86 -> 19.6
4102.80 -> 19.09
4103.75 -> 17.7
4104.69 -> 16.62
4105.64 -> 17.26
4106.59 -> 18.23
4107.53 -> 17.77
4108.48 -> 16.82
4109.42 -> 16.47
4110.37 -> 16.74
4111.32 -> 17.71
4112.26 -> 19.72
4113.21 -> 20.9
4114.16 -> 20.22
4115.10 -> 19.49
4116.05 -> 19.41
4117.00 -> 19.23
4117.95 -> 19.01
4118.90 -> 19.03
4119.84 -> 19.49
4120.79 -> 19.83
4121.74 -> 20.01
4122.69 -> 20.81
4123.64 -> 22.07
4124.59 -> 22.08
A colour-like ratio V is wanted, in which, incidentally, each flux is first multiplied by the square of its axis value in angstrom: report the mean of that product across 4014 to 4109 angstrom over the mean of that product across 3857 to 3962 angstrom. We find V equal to 1.28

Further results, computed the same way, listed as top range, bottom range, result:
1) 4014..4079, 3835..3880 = 1.36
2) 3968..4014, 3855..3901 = 1.15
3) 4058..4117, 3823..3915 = 1.33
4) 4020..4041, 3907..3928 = 1.22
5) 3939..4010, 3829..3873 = 1.14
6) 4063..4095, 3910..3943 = 1.27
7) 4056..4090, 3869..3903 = 1.33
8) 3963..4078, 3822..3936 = 1.29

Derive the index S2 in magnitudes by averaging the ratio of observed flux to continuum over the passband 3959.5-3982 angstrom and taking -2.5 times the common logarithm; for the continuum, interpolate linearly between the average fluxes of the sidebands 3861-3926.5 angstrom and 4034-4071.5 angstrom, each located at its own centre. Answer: 0.32 mag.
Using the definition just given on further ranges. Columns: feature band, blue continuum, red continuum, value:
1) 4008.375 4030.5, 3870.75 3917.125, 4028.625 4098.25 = -0.13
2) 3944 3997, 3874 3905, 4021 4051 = 0.12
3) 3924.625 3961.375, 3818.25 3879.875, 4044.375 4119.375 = 0.09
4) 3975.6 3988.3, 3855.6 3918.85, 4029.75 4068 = 0.07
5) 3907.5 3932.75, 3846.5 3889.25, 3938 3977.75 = -0.08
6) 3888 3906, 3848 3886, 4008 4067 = 0.12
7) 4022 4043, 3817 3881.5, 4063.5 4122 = -0.16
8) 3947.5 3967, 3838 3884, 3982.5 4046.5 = 0.18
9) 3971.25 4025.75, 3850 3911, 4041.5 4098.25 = -0.04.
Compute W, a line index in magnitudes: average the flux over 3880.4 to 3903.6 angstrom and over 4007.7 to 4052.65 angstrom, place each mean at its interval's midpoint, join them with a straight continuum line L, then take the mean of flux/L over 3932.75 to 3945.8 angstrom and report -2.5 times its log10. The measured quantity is 0.17 mag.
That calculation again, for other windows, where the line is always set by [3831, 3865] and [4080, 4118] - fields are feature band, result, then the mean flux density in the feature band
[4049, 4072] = -0.11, 20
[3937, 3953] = -0.04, 17.2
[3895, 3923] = -0.12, 18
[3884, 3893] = 0.10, 14.4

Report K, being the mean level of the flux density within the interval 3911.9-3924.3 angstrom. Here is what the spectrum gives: 18.9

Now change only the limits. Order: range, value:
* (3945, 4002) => 16.9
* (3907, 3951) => 16.7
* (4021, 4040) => 21.1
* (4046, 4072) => 20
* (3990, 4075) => 20.3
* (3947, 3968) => 15.9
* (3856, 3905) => 16.7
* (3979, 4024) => 20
